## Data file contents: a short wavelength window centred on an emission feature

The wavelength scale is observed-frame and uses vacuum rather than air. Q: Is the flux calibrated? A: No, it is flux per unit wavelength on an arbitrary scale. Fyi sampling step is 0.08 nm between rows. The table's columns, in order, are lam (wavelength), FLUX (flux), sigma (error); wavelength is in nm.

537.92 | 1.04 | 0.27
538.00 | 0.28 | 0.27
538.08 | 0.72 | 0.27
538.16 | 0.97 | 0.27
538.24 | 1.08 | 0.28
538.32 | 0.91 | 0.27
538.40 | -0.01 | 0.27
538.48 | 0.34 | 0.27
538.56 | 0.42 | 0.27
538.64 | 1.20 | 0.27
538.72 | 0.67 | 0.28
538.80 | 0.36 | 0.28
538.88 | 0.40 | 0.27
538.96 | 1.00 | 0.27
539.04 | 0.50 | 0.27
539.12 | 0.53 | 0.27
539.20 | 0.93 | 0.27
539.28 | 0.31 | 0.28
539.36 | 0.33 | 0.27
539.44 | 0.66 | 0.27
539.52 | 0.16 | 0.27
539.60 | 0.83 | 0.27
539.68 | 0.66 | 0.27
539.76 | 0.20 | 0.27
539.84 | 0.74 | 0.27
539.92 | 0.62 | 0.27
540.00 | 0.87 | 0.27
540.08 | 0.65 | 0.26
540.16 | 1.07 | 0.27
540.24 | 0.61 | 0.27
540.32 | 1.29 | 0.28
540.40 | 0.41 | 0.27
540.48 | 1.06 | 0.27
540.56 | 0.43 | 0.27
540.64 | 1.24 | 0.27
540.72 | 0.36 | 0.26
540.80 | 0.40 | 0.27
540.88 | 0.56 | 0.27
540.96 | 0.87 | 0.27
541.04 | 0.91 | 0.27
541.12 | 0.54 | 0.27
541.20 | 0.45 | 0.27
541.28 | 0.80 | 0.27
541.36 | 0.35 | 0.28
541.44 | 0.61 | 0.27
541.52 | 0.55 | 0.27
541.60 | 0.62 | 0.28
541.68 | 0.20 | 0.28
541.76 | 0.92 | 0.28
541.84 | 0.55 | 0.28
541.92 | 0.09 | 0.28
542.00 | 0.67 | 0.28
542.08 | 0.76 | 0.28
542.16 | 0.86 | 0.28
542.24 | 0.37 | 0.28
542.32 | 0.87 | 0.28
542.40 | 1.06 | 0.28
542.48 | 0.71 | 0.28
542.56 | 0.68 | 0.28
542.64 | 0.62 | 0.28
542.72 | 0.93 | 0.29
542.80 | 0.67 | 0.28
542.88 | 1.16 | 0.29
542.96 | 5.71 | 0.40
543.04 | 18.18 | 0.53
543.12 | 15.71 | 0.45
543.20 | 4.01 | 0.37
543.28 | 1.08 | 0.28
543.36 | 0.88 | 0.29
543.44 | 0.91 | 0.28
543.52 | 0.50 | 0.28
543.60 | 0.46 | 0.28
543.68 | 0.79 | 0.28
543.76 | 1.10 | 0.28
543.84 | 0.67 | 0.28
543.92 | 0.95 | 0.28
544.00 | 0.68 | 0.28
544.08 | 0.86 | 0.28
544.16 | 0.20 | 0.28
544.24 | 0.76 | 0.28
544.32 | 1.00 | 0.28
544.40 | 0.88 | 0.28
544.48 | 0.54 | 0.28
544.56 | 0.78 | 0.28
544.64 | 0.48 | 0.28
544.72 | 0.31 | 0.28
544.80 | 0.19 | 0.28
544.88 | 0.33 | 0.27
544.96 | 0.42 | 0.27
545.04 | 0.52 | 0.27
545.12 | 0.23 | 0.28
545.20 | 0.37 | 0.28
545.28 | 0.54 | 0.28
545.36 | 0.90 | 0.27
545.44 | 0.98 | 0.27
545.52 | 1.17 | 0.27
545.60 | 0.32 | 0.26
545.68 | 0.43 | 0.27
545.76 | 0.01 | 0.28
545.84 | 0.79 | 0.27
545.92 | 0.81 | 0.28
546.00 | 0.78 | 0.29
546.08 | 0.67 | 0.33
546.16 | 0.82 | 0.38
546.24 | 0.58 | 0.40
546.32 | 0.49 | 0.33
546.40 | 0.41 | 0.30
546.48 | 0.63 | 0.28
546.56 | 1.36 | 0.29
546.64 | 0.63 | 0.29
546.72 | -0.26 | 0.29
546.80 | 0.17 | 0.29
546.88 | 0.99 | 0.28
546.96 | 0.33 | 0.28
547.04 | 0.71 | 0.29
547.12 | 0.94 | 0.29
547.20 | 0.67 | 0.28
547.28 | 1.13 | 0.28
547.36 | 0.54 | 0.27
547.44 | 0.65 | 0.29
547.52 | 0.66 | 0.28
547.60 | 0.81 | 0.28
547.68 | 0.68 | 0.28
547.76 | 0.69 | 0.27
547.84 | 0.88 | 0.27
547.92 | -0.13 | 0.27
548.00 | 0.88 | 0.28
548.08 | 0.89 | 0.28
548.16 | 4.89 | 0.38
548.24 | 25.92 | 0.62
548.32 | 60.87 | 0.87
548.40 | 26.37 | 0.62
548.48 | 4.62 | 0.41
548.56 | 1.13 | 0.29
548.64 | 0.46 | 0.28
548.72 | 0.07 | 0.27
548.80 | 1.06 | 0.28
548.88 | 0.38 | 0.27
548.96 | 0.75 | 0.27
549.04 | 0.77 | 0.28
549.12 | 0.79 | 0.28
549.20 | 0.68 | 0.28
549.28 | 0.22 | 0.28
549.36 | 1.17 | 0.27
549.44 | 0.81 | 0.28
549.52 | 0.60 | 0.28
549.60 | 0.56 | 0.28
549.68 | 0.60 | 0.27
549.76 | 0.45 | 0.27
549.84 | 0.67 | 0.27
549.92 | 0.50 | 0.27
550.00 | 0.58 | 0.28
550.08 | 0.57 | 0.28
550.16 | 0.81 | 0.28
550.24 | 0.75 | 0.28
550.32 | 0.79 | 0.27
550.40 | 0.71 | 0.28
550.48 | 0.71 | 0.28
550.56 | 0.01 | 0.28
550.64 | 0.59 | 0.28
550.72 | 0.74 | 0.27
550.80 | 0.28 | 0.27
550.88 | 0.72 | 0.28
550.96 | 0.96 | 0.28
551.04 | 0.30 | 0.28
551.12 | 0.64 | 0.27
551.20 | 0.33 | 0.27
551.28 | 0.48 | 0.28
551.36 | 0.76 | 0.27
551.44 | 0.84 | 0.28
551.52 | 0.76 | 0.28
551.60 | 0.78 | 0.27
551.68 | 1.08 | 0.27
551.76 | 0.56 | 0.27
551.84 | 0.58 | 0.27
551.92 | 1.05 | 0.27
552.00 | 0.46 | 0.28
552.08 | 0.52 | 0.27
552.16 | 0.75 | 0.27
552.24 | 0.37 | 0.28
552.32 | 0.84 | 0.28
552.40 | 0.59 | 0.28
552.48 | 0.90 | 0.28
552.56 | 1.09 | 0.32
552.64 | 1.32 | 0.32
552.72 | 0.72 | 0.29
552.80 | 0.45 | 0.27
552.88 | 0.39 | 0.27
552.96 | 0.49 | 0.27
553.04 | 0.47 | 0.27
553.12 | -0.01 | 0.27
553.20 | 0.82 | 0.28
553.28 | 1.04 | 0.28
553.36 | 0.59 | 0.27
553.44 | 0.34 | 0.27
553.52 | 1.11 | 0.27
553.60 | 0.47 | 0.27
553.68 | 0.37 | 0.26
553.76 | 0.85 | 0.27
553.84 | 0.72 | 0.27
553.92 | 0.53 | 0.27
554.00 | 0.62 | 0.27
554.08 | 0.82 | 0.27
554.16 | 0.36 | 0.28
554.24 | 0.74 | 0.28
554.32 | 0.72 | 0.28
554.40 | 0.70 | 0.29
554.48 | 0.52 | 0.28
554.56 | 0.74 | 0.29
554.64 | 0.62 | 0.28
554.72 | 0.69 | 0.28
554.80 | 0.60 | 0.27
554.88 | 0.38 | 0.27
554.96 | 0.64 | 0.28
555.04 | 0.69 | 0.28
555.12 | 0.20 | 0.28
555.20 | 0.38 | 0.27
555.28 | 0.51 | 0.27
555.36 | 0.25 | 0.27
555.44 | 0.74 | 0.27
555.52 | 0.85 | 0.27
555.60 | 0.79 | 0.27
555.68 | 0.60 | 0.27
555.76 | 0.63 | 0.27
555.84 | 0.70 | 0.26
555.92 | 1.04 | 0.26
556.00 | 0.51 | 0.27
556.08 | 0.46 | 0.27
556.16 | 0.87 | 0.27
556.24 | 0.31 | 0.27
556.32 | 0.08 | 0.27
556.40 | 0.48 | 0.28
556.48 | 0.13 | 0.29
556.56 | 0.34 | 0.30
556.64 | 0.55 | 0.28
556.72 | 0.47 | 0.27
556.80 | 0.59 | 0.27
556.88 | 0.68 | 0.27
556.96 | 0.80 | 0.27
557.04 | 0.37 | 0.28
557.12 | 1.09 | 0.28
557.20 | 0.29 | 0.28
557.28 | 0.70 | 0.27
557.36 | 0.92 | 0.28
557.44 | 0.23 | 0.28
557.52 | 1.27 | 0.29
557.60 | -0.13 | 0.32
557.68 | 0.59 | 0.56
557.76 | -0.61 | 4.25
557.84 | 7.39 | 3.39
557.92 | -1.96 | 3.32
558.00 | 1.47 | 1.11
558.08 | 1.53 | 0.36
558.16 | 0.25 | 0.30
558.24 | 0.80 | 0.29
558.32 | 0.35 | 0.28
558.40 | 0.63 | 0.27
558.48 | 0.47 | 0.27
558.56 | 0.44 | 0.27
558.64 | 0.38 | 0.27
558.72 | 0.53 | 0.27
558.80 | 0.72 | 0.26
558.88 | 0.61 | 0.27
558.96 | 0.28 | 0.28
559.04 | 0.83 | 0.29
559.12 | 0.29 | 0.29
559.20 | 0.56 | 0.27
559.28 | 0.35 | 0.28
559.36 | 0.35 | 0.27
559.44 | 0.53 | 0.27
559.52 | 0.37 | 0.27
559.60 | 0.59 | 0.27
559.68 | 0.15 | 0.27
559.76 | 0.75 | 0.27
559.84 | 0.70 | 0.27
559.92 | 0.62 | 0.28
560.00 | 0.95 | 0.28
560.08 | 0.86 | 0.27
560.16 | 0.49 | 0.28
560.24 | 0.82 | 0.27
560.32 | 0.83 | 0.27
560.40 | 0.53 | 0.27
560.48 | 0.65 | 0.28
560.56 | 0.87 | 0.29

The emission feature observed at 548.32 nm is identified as [O III] 5007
